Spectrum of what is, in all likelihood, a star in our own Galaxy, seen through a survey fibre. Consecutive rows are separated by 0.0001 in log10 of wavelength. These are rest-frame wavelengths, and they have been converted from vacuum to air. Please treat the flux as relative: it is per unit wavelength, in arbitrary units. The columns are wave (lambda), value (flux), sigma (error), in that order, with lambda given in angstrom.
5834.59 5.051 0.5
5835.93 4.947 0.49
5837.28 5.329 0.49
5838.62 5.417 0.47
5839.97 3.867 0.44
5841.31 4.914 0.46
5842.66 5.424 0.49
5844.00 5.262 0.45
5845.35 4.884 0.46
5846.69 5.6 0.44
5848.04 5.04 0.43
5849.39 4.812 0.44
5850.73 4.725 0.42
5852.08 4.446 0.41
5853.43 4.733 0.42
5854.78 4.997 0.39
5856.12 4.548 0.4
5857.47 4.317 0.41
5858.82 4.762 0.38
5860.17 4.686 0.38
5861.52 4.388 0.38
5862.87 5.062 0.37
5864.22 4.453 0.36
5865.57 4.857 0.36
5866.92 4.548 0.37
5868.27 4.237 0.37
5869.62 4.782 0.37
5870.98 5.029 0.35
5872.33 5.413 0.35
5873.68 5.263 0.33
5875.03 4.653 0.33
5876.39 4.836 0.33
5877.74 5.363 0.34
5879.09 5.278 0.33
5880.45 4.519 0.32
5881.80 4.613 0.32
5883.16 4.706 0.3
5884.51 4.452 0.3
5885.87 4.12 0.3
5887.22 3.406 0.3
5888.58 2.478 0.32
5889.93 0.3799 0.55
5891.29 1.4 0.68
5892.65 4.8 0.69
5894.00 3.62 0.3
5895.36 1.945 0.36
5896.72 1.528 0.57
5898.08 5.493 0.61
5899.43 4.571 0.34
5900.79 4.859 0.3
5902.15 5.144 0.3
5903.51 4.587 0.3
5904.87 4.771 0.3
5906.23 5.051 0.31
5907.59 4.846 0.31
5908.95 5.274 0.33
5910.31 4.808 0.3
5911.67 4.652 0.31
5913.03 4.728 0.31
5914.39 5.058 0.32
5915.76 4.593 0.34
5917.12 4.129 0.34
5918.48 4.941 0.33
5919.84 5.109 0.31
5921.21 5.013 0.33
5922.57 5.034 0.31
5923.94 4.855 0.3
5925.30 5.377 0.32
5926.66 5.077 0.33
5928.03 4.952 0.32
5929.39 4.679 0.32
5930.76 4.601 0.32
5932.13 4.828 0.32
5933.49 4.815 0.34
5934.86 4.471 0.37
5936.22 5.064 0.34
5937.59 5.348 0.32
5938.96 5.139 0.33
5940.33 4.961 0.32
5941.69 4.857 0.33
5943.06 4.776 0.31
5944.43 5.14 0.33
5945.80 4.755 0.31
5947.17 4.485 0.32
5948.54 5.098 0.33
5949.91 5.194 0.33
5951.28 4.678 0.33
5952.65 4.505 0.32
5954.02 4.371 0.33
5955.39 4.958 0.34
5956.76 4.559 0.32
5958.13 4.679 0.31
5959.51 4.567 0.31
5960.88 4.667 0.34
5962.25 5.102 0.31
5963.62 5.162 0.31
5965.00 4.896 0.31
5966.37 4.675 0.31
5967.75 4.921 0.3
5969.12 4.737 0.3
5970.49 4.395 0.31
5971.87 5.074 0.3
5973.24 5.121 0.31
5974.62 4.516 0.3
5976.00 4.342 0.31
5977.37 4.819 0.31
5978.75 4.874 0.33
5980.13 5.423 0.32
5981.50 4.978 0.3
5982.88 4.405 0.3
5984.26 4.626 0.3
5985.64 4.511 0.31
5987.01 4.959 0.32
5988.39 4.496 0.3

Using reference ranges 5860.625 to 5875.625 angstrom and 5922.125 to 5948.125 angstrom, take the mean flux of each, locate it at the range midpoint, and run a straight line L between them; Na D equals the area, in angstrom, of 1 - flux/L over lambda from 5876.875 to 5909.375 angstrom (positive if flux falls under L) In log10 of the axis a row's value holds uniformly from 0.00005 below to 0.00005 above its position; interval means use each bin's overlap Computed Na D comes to 5.3 angstrom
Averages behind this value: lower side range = 4.79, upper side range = 4.91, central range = 4.05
